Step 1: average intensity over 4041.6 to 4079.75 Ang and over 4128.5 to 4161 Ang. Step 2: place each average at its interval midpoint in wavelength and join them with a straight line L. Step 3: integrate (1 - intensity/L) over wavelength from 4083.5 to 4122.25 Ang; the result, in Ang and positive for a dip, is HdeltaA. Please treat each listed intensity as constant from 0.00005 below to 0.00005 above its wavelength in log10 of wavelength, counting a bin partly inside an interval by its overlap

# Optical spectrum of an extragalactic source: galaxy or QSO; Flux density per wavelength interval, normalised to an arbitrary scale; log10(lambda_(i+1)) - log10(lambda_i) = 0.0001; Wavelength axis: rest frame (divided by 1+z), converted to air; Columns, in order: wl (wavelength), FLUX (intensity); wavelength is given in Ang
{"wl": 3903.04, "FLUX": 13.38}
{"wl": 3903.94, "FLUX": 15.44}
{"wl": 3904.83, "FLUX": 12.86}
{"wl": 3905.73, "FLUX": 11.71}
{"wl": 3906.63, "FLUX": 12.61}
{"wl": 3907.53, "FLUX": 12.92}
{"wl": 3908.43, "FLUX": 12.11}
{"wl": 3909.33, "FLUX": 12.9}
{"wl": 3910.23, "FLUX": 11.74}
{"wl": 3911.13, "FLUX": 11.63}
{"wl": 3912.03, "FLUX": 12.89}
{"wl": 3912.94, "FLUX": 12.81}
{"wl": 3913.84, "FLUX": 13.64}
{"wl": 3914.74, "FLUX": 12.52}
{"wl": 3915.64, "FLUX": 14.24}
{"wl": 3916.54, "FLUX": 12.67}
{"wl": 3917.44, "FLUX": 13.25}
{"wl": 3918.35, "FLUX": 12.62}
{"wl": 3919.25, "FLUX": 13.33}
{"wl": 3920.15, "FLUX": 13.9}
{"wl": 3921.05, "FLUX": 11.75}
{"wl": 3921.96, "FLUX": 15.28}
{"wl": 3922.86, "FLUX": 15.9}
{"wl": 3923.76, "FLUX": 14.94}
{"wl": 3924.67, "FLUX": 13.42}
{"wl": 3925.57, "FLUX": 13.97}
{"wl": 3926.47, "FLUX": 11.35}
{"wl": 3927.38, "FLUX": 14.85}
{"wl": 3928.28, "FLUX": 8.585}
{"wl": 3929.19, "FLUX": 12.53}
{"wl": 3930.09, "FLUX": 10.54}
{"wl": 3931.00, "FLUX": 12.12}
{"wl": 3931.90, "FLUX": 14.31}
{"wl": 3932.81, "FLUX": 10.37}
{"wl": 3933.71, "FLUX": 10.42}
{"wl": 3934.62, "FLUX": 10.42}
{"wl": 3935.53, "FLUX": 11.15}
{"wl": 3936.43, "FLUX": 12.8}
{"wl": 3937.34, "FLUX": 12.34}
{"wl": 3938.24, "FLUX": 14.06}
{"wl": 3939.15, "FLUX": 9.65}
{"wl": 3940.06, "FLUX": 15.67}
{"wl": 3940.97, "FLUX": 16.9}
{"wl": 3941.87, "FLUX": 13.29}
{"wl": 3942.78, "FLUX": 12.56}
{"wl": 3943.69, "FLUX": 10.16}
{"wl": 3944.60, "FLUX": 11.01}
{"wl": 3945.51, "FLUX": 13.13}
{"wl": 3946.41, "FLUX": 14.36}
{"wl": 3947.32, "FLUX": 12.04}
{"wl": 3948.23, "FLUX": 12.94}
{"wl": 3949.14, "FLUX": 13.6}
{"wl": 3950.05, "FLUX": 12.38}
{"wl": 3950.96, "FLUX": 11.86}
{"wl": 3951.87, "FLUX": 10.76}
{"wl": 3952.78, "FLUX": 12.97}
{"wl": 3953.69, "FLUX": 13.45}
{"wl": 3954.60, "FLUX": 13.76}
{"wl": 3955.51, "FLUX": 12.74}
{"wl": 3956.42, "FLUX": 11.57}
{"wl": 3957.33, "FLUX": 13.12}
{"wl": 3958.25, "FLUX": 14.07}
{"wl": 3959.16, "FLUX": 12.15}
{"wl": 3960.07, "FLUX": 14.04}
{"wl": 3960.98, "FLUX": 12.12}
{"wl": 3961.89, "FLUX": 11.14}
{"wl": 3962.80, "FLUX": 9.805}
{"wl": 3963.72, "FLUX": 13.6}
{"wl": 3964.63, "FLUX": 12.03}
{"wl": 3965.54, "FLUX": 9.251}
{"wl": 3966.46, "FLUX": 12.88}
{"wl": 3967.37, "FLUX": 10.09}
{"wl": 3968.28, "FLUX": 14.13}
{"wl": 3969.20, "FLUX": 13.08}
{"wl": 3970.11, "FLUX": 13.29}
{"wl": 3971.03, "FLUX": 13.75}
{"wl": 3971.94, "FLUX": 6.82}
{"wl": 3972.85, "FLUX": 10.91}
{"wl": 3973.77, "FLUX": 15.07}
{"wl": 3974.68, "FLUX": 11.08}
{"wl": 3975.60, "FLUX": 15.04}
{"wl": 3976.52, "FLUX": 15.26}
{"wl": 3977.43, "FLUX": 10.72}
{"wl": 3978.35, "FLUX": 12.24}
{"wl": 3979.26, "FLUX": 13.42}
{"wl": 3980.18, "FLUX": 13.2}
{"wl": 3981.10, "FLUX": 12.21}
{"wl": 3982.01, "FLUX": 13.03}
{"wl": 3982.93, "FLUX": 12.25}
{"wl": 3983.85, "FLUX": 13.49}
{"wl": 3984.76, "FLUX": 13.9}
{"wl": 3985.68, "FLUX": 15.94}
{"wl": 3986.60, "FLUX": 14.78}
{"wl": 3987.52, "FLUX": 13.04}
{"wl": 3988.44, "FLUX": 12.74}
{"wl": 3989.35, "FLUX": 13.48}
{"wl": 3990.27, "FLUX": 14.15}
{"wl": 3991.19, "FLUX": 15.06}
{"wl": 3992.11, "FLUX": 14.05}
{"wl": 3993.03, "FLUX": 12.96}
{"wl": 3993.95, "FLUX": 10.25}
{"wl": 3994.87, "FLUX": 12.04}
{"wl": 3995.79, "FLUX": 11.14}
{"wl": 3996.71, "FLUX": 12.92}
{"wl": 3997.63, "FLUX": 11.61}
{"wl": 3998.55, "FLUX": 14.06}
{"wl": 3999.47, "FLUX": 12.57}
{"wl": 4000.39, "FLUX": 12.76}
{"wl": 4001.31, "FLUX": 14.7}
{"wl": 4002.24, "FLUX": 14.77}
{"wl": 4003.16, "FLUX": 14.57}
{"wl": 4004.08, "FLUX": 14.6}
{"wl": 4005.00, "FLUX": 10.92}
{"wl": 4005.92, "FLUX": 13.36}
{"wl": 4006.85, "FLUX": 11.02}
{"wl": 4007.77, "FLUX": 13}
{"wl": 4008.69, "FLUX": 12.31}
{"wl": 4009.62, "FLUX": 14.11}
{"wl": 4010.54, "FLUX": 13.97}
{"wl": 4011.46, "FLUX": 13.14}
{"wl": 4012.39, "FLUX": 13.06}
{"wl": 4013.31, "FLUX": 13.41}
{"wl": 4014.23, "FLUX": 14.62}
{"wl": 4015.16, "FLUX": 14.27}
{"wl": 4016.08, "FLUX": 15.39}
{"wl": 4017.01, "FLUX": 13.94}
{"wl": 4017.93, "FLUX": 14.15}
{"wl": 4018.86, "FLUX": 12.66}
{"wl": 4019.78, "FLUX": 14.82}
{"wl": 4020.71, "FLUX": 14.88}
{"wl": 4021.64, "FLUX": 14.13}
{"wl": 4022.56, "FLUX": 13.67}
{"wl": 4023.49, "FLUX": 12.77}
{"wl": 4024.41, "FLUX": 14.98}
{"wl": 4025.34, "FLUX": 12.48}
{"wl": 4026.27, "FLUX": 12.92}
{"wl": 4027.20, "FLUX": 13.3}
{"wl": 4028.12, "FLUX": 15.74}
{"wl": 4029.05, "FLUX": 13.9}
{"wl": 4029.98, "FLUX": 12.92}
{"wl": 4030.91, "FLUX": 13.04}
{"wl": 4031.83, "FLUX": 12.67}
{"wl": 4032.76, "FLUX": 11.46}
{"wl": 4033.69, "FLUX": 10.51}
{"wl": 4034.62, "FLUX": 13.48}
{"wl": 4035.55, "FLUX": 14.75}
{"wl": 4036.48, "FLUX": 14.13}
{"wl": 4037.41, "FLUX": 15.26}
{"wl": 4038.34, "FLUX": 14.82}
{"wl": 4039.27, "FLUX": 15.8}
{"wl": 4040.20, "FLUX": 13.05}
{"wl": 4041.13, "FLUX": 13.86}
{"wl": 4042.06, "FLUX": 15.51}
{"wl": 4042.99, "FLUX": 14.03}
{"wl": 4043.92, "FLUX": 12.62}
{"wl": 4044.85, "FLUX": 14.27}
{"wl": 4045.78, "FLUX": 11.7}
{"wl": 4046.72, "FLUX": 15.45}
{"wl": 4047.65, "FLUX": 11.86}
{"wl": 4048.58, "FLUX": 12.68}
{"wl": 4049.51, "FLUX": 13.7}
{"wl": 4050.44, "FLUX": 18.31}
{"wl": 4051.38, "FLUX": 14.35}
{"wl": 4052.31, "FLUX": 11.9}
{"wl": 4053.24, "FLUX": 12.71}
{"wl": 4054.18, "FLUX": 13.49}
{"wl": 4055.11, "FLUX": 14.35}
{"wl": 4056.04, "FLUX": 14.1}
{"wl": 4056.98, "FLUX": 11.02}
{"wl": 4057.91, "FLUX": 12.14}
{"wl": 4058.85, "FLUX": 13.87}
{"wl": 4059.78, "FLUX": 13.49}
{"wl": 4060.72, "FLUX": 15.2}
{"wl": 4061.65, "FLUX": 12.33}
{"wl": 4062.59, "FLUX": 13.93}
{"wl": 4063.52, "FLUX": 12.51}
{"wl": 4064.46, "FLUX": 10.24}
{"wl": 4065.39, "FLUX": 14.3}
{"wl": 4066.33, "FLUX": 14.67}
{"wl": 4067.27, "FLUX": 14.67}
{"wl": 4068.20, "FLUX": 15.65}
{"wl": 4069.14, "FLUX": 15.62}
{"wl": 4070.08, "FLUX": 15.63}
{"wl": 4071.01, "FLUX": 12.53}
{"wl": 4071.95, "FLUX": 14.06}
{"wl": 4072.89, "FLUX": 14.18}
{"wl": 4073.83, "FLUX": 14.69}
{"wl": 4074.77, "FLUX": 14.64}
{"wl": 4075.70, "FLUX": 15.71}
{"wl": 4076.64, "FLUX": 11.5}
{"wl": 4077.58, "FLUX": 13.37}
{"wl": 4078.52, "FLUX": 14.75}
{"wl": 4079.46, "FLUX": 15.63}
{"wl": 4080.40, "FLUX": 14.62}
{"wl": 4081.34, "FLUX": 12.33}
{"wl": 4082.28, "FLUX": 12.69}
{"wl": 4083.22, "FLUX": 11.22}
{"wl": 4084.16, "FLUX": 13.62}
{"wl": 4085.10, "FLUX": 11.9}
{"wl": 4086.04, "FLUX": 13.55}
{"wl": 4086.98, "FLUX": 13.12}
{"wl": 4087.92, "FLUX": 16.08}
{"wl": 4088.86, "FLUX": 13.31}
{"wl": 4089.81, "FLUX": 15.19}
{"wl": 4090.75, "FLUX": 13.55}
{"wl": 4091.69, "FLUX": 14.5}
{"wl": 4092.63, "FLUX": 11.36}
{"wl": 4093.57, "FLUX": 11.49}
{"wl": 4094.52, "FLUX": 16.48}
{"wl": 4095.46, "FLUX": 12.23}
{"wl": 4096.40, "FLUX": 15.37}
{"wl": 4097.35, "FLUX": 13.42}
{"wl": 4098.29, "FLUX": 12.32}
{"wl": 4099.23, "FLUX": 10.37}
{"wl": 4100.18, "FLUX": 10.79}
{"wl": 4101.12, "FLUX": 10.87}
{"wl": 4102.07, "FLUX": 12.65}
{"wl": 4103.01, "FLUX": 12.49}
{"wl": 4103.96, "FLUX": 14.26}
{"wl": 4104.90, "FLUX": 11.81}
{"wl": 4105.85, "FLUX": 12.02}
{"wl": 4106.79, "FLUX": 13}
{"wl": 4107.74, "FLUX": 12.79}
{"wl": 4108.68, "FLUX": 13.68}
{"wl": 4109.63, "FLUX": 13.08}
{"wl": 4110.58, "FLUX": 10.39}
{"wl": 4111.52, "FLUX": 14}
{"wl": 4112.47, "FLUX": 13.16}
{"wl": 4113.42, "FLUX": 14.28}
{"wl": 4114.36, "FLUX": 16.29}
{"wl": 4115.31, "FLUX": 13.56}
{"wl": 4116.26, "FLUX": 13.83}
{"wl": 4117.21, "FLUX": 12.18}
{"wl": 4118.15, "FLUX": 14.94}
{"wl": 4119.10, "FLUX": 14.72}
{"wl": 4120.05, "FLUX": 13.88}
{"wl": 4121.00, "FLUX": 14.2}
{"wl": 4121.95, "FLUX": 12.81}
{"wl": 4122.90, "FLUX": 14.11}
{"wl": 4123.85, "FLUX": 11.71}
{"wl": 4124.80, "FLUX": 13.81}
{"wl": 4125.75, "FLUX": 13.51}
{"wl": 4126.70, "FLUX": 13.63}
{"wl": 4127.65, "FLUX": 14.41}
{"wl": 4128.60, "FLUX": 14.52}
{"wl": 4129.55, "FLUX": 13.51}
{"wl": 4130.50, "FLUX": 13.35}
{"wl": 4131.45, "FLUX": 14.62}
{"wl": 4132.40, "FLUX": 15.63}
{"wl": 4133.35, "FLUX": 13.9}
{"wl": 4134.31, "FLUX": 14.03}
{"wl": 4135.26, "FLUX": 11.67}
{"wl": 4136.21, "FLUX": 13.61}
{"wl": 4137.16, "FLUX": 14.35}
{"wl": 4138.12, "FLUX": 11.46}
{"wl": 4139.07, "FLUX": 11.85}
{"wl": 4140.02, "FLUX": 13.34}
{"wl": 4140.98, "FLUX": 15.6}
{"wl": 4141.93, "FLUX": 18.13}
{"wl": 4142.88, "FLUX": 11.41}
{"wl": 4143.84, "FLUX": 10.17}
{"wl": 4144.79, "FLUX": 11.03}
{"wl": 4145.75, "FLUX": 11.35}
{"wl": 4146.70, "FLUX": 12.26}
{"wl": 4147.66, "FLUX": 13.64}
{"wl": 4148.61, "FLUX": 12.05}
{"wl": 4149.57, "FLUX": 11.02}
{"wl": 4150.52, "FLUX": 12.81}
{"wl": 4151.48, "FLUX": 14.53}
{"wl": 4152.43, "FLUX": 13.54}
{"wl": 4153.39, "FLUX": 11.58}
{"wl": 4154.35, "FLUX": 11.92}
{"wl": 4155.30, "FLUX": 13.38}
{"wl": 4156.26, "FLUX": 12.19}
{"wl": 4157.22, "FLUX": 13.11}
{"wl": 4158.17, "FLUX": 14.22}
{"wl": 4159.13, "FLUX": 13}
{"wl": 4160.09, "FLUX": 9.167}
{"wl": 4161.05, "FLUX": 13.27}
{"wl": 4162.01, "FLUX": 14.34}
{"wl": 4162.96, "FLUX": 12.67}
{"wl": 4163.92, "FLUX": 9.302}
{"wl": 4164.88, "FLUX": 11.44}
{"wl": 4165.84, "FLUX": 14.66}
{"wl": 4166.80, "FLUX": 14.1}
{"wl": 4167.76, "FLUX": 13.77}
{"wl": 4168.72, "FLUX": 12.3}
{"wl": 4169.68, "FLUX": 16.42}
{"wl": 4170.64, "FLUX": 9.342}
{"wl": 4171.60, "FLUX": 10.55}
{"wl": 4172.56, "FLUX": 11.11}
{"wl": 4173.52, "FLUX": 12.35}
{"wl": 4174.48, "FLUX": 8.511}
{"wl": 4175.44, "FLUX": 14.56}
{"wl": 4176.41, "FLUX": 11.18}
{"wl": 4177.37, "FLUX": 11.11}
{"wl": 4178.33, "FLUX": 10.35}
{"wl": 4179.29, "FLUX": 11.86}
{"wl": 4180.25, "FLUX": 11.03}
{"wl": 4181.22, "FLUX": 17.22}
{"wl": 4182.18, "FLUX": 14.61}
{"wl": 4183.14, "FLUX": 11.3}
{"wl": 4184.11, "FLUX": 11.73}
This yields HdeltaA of 0.4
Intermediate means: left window 13.8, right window 13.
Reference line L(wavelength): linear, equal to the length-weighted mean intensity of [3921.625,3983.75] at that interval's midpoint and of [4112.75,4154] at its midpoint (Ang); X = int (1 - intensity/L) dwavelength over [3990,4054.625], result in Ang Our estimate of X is -3.3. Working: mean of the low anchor 12.6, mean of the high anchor 13.4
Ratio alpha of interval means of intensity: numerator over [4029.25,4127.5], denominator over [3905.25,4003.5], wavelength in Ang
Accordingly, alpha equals 1.06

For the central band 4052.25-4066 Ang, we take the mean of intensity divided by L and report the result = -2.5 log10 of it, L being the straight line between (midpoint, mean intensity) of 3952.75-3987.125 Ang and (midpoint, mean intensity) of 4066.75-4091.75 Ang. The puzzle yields 0.05 mag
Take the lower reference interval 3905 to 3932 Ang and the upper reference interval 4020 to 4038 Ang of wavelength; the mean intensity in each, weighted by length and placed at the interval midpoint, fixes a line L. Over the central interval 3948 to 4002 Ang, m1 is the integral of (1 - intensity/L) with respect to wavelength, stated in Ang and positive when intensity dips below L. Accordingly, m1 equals 2.0 Ang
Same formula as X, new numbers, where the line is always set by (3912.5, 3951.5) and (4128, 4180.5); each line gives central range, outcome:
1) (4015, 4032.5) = -1.45 Ang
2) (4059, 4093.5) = -2.86 Ang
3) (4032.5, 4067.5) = -2.41 Ang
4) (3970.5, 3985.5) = 0.05 Ang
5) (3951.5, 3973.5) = 1.01 Ang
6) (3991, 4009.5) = -0.26 Ang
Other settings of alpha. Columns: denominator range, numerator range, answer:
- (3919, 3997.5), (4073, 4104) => 1.05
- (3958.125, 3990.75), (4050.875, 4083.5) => 1.08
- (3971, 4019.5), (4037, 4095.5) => 1.05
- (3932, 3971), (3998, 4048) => 1.10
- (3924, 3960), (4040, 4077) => 1.10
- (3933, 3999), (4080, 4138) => 1.05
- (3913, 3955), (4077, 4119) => 1.04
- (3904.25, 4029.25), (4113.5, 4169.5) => 1.02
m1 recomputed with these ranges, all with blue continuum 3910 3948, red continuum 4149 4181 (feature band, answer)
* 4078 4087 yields -0.65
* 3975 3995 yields -1.10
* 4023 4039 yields -1.21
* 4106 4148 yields -3.58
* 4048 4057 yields -0.90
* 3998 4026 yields -2.30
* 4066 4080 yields -2.26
